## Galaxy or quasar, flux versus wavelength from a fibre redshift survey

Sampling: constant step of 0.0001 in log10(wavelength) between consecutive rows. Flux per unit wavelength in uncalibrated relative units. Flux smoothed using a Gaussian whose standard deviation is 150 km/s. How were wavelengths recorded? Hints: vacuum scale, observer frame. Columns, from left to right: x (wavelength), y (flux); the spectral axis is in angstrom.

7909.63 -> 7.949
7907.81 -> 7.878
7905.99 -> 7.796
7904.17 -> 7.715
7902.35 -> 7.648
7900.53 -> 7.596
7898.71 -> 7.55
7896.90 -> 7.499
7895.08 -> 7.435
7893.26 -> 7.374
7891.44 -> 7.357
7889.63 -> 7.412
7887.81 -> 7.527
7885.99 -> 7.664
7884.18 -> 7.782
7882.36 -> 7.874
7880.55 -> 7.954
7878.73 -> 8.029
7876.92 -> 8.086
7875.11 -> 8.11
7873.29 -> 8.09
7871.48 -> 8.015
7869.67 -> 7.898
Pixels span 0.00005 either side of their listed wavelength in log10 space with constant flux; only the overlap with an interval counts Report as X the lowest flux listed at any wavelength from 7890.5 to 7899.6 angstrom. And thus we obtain 7.357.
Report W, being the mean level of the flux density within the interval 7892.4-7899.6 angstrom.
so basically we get 7.47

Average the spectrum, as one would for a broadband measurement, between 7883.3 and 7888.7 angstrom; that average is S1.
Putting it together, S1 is 7.66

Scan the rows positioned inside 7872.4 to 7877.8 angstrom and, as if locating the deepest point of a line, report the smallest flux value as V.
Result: 8.086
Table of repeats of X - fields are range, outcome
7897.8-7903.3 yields 7.55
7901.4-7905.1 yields 7.648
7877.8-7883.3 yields 7.874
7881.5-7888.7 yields 7.527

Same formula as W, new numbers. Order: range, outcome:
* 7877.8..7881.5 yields 8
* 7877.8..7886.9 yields 7.86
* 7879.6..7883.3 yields 7.9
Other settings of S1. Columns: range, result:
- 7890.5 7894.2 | 7.37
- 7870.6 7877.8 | 8.07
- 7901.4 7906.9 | 7.72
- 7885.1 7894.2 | 7.46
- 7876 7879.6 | 8.07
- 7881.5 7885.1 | 7.83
